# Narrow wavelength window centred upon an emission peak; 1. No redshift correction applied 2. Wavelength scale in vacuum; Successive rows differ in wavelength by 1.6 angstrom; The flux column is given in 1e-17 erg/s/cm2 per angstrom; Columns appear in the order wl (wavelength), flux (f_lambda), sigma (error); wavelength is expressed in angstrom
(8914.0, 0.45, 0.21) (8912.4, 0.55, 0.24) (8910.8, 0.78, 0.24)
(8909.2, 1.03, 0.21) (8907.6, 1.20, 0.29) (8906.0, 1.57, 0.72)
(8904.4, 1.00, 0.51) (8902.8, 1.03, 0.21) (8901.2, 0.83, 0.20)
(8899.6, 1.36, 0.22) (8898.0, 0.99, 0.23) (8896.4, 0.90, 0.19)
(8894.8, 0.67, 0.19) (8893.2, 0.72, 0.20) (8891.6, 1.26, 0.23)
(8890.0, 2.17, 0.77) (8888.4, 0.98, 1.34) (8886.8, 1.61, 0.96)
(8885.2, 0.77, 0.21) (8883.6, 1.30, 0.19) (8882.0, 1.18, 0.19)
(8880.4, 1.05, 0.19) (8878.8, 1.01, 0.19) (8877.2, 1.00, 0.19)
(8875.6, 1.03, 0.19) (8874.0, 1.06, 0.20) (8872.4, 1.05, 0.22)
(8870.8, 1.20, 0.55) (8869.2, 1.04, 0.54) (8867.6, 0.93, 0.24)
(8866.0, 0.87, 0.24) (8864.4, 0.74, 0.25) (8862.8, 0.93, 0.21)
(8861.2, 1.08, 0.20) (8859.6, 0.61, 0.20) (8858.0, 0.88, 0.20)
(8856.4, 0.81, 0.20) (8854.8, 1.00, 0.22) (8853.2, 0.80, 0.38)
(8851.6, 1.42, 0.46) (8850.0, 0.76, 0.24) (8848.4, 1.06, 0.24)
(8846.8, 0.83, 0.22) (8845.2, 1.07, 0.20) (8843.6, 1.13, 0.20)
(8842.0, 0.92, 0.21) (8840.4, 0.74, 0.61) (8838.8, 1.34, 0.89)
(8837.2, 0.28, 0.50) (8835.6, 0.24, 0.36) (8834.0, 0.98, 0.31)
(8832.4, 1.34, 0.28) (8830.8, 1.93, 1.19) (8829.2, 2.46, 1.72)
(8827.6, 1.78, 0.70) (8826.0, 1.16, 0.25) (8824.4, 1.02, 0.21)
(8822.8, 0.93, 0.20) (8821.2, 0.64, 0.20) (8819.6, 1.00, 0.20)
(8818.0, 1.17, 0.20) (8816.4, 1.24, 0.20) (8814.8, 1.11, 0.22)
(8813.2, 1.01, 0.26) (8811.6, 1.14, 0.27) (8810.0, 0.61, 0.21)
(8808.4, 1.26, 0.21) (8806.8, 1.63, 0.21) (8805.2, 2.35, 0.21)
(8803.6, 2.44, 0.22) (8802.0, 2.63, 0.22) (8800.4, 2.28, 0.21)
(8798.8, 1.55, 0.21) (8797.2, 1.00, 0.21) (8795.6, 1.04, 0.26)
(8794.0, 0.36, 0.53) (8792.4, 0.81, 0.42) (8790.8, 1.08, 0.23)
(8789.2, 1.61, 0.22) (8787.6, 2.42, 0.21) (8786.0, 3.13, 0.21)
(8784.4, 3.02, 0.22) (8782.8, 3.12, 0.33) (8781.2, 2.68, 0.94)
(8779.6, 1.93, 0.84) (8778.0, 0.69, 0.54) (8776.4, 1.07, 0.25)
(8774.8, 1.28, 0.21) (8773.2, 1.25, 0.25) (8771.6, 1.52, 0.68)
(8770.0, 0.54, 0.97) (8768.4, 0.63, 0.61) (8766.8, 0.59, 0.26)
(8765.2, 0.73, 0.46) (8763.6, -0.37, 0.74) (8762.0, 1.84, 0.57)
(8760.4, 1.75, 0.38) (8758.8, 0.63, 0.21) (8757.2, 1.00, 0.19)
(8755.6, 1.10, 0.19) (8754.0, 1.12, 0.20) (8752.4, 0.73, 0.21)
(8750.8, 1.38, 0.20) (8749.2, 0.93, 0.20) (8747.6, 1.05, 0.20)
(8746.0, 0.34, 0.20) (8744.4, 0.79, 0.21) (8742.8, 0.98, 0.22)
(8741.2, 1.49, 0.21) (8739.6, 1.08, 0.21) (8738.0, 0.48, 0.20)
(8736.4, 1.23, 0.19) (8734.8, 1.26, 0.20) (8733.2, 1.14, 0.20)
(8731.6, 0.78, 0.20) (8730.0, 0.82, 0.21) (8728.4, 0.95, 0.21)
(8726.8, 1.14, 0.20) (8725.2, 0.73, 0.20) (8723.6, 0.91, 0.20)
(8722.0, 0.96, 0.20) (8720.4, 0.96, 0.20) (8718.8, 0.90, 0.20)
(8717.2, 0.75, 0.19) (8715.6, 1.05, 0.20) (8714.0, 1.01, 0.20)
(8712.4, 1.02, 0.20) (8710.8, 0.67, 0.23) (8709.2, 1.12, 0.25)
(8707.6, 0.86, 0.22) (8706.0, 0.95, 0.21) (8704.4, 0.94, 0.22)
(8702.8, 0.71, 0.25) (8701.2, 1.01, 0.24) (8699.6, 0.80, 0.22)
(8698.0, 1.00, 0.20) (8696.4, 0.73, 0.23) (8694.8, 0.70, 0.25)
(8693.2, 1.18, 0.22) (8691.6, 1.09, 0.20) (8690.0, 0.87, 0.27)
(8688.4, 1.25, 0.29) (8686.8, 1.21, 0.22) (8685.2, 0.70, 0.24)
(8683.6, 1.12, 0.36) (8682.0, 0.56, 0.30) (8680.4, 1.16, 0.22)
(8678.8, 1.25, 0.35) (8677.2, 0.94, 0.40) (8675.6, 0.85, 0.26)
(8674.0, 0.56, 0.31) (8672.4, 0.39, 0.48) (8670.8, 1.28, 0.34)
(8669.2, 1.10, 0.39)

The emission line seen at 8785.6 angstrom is [S II]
